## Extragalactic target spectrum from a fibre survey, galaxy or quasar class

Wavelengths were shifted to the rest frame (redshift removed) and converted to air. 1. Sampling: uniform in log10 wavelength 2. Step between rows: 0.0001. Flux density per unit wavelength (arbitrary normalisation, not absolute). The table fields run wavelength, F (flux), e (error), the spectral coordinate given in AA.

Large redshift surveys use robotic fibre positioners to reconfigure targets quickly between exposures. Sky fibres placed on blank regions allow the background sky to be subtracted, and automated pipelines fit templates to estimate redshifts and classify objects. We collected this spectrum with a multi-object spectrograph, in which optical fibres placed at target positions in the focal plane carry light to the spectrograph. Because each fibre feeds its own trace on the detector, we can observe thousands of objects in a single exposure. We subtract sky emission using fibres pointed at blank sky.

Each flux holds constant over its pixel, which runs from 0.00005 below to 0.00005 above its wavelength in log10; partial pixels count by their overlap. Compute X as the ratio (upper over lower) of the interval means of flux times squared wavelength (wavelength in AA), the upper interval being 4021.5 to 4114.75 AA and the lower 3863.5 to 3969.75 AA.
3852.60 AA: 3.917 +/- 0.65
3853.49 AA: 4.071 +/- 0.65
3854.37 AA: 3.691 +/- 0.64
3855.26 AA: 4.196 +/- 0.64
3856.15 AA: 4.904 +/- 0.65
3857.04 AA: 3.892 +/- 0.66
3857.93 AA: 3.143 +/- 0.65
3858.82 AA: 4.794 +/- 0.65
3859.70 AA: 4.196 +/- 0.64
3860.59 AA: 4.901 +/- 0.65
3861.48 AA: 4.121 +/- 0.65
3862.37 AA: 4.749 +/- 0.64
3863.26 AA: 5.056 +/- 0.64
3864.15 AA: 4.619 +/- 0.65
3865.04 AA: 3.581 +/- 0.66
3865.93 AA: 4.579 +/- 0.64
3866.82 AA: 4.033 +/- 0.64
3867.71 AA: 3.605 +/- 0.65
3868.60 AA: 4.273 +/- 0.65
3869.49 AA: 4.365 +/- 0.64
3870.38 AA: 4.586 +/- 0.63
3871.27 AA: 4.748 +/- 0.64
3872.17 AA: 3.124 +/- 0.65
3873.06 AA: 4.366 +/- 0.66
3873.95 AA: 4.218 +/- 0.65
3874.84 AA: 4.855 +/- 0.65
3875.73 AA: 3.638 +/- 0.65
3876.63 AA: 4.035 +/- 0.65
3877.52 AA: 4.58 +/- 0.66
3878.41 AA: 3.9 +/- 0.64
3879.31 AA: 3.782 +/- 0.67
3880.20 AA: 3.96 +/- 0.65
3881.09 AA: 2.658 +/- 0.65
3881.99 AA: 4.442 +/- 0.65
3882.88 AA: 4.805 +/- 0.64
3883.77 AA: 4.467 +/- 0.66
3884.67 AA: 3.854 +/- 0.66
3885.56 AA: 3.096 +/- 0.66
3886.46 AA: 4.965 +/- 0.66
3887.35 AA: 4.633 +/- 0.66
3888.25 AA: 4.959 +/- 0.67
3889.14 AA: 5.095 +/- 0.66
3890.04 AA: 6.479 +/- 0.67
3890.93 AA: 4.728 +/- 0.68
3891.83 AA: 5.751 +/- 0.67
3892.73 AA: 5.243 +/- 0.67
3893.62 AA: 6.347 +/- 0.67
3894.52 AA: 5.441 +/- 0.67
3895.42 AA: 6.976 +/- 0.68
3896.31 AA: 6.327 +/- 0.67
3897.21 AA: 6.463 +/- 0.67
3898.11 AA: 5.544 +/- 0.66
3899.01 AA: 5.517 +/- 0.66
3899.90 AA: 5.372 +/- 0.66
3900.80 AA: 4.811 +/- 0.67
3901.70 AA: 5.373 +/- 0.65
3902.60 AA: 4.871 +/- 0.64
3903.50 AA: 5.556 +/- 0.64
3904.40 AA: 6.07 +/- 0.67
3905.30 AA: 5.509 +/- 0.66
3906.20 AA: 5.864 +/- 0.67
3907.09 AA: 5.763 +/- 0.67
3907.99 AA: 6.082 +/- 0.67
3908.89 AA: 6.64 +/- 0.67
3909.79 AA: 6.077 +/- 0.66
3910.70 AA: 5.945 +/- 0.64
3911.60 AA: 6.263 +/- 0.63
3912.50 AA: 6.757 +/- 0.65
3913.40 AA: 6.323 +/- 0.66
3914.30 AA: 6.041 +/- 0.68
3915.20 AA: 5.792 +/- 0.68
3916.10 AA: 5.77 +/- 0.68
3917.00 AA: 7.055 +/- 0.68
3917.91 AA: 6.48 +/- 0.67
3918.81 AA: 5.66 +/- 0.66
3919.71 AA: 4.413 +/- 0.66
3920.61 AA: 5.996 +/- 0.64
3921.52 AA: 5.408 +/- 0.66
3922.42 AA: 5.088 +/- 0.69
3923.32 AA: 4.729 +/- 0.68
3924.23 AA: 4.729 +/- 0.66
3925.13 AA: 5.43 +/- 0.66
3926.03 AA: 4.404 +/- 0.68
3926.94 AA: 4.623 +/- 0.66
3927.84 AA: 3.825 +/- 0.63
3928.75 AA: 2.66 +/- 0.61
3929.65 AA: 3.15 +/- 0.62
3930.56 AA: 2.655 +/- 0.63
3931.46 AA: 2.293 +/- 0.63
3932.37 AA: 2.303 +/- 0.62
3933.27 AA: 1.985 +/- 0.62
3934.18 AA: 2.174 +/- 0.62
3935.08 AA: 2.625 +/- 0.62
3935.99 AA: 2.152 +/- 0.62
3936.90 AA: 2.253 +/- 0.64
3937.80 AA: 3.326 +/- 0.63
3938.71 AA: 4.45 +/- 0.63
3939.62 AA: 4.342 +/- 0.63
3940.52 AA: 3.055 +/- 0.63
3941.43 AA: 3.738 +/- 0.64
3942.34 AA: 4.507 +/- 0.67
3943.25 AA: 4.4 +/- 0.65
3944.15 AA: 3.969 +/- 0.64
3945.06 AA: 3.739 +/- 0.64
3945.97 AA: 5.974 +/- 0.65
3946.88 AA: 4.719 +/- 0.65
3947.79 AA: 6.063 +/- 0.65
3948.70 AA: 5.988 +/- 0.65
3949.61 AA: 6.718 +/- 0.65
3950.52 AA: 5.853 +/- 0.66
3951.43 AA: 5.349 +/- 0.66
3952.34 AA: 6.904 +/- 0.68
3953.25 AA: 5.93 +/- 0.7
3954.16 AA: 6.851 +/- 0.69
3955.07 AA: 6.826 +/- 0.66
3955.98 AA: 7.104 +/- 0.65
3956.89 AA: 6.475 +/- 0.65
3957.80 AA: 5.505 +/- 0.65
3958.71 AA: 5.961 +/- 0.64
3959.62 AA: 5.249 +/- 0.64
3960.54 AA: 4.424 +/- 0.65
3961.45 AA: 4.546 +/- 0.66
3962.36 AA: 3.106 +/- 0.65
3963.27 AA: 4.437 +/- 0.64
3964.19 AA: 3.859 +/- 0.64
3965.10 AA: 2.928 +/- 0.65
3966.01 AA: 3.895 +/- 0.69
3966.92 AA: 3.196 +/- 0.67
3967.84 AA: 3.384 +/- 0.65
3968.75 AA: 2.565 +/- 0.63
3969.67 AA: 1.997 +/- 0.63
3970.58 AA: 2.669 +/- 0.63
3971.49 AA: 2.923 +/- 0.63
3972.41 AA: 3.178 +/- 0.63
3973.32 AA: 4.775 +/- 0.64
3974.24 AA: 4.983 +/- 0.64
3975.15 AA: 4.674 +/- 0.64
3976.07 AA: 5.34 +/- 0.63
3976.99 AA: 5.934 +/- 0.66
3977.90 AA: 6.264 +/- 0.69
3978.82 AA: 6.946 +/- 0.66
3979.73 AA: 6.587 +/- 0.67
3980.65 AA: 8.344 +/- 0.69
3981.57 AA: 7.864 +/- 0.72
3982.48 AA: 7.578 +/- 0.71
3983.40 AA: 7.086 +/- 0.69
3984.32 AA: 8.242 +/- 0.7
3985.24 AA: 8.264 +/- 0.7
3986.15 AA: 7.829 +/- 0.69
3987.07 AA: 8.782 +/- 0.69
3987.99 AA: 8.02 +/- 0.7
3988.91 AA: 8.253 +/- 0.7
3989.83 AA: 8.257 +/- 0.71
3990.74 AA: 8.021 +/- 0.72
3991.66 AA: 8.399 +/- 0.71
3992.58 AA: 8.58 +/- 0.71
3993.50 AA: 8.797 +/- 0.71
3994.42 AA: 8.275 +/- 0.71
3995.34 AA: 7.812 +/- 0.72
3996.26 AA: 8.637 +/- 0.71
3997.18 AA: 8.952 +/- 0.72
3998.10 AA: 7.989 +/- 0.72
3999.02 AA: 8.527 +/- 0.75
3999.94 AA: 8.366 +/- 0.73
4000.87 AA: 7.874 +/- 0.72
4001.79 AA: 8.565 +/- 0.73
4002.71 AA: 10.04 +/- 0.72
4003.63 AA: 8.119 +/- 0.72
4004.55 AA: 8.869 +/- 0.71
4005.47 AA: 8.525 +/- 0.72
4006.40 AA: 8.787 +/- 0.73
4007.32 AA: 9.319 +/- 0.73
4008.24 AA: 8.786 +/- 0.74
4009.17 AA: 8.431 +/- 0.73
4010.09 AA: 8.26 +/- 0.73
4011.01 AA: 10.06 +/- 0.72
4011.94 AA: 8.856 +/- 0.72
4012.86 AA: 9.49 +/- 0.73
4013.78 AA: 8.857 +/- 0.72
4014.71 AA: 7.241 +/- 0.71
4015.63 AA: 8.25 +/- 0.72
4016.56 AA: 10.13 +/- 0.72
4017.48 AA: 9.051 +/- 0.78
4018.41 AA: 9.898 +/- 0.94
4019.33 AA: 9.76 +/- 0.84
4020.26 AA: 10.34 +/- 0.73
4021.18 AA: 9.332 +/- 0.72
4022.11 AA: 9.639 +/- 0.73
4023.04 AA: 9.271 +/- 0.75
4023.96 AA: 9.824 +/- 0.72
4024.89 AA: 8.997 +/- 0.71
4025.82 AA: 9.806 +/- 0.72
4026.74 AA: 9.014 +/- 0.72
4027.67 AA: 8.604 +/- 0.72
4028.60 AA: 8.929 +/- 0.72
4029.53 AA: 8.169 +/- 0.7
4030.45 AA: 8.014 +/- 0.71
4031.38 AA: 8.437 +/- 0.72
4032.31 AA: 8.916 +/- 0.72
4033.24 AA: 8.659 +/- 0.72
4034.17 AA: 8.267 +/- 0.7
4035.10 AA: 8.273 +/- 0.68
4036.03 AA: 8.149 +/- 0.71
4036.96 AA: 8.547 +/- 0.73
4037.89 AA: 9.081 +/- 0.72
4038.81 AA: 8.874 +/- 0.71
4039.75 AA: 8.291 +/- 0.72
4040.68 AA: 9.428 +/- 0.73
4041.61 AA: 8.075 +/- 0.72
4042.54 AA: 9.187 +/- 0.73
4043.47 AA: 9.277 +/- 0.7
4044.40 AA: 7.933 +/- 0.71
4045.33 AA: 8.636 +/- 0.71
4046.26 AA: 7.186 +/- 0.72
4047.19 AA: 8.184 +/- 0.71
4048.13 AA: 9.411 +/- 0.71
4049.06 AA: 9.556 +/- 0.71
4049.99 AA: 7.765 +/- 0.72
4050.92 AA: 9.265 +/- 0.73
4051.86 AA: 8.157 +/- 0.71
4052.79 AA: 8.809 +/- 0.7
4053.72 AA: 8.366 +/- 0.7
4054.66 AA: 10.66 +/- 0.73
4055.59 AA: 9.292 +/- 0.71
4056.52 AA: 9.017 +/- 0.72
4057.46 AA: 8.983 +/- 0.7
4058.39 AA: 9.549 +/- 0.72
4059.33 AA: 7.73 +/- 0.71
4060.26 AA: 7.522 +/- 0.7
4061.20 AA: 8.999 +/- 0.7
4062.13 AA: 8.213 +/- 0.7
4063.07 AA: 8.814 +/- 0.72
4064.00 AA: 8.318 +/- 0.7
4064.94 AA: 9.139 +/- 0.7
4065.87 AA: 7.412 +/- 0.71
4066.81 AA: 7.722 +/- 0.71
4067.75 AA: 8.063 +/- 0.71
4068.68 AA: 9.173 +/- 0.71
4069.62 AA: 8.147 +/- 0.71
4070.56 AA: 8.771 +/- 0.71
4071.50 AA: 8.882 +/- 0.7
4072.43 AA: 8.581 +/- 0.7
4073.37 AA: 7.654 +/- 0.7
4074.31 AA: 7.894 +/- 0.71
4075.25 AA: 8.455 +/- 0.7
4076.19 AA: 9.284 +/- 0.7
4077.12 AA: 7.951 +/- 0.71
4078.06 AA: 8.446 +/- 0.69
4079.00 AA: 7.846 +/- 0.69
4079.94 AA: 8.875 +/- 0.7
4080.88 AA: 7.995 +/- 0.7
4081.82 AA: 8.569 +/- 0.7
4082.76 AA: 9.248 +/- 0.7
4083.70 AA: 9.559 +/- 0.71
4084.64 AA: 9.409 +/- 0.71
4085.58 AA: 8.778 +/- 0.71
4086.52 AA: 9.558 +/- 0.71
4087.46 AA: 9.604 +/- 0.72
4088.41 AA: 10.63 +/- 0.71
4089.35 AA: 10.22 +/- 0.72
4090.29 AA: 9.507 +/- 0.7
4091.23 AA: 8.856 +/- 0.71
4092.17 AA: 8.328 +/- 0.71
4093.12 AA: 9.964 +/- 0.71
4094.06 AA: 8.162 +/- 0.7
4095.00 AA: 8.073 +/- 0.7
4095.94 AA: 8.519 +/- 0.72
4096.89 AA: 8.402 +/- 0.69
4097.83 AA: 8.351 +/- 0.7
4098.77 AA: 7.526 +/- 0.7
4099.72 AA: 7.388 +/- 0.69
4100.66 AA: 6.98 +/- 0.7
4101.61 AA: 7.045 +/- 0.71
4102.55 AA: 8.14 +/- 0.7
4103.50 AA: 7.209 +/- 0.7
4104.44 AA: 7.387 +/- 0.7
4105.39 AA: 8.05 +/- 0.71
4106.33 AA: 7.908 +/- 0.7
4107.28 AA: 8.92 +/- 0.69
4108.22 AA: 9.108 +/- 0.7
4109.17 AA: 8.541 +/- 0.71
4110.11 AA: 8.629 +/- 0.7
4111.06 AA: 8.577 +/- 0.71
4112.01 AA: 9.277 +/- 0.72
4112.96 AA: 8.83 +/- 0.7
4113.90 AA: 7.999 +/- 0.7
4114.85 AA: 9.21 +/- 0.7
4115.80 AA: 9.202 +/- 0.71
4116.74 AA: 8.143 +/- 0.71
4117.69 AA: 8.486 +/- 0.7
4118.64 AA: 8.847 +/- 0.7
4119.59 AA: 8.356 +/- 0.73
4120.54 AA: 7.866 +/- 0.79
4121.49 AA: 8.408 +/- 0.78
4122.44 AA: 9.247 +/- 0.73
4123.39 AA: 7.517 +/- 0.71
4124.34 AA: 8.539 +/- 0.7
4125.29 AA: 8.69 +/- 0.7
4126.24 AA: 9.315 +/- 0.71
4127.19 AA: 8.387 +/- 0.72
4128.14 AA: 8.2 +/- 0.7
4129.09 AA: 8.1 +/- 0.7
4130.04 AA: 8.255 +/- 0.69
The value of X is 1.95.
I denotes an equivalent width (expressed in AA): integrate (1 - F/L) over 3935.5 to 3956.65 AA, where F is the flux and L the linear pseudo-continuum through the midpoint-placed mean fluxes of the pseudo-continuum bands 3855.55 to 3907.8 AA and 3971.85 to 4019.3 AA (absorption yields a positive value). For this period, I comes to 5.3 AA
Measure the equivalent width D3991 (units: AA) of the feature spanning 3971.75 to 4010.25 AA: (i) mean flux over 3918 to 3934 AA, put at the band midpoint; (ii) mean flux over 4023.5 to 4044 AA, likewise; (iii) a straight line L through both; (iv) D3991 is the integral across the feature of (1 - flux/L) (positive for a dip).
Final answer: -4.2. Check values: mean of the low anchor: 4.1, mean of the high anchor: 8.76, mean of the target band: 7.71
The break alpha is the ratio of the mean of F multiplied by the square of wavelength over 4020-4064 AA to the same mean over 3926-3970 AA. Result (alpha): 2.2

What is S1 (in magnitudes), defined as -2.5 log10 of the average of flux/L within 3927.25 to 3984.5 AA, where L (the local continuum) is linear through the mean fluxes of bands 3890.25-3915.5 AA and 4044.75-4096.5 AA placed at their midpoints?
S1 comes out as 0.42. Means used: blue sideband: 5.84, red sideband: 8.72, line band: 4.63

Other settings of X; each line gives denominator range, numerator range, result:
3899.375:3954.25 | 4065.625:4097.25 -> 1.93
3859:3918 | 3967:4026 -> 1.62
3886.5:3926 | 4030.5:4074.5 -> 1.62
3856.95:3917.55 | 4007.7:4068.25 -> 1.89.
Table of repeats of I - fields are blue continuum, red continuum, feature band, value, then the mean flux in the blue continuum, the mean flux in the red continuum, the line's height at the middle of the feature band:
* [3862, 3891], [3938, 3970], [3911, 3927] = -3.69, 4.32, 4.8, 4.58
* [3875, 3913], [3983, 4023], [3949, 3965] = 3.69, 5.21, 8.7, 7.22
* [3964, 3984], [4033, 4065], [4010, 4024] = -4.39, 4.9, 8.67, 7.06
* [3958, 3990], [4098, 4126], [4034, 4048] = -3.44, 5.47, 8.29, 6.84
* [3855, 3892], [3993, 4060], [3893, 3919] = -3.28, 4.34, 8.81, 5.29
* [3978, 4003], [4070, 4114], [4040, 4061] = -0.85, 8.14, 8.55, 8.39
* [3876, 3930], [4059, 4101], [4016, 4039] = -4.46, 5.21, 8.58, 7.58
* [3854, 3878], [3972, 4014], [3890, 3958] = 8.23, 4.25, 7.88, 5.91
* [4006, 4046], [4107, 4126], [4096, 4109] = 1.13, 8.9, 8.62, 8.67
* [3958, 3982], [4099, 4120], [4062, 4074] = -1.98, 4.62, 8.27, 7.19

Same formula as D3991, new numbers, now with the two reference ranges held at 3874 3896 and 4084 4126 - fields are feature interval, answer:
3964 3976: 5.20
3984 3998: -3.79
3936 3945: 3.14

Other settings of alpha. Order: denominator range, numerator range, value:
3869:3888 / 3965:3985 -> 1.30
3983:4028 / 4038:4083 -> 1.01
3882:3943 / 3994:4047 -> 1.91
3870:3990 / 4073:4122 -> 1.83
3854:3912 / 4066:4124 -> 1.96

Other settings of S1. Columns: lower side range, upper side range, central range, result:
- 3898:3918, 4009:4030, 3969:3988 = 0.31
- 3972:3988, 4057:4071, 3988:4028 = -0.21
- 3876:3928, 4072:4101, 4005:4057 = -0.16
